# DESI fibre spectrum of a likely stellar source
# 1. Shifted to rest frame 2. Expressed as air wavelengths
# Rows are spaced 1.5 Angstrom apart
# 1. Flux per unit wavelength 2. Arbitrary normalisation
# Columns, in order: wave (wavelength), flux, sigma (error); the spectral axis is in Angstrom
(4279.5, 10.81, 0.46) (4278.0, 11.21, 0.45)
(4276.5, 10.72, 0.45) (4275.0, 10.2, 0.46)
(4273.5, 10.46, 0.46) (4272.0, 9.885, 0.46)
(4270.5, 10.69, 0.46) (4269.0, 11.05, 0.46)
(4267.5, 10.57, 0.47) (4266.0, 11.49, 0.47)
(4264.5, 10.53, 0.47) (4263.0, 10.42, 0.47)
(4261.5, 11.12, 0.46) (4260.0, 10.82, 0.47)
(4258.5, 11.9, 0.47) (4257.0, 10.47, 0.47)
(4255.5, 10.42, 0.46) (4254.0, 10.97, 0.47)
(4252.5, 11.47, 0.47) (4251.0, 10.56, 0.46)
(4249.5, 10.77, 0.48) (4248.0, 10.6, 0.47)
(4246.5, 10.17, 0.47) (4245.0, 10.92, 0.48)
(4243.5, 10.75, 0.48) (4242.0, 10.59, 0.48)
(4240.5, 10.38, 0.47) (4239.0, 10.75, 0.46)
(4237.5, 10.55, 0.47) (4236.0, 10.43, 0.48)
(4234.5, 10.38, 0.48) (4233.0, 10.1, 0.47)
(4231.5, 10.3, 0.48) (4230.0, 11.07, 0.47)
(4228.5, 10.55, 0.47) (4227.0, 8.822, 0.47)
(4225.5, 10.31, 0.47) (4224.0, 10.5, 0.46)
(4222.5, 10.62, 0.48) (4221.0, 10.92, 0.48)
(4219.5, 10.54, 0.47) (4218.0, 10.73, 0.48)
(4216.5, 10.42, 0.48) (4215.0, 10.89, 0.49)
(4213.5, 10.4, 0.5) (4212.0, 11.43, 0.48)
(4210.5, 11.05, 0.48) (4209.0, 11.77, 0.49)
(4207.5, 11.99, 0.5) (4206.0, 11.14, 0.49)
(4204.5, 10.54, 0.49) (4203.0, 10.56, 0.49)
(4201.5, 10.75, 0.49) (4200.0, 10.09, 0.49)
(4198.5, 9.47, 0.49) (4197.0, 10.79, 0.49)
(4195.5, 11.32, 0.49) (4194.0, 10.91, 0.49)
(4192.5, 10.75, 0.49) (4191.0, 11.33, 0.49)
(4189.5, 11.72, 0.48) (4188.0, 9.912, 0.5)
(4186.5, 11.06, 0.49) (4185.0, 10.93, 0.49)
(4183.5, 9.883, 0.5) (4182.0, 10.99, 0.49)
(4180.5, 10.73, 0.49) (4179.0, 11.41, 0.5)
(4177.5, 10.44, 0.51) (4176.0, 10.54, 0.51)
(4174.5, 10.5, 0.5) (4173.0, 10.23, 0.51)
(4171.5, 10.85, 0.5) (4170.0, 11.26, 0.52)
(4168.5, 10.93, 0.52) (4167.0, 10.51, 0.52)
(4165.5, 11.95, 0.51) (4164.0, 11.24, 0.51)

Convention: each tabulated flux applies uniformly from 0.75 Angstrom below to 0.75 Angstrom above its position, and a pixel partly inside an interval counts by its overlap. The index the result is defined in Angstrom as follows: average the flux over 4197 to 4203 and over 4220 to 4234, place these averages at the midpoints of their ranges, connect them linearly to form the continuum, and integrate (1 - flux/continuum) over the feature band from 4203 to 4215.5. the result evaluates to -1.0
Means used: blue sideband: 10.2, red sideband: 10.4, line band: 11.1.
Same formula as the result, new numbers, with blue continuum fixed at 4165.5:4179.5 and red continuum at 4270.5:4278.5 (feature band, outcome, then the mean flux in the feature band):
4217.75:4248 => 0.4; 10.5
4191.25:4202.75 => 0.1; 10.6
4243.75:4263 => -0.5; 10.8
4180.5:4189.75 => 0.1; 10.7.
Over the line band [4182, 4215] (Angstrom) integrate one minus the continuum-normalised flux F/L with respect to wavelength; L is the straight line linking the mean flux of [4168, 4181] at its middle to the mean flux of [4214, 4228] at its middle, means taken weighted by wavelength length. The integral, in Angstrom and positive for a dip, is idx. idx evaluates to -0.8 Angstrom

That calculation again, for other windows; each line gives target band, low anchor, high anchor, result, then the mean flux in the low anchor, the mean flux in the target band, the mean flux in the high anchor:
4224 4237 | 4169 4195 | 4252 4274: 0.7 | 10.8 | 10.3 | 10.8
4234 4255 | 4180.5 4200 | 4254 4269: 0.3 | 10.7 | 10.7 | 10.9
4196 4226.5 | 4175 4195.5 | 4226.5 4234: -0.8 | 10.8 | 10.7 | 10.2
